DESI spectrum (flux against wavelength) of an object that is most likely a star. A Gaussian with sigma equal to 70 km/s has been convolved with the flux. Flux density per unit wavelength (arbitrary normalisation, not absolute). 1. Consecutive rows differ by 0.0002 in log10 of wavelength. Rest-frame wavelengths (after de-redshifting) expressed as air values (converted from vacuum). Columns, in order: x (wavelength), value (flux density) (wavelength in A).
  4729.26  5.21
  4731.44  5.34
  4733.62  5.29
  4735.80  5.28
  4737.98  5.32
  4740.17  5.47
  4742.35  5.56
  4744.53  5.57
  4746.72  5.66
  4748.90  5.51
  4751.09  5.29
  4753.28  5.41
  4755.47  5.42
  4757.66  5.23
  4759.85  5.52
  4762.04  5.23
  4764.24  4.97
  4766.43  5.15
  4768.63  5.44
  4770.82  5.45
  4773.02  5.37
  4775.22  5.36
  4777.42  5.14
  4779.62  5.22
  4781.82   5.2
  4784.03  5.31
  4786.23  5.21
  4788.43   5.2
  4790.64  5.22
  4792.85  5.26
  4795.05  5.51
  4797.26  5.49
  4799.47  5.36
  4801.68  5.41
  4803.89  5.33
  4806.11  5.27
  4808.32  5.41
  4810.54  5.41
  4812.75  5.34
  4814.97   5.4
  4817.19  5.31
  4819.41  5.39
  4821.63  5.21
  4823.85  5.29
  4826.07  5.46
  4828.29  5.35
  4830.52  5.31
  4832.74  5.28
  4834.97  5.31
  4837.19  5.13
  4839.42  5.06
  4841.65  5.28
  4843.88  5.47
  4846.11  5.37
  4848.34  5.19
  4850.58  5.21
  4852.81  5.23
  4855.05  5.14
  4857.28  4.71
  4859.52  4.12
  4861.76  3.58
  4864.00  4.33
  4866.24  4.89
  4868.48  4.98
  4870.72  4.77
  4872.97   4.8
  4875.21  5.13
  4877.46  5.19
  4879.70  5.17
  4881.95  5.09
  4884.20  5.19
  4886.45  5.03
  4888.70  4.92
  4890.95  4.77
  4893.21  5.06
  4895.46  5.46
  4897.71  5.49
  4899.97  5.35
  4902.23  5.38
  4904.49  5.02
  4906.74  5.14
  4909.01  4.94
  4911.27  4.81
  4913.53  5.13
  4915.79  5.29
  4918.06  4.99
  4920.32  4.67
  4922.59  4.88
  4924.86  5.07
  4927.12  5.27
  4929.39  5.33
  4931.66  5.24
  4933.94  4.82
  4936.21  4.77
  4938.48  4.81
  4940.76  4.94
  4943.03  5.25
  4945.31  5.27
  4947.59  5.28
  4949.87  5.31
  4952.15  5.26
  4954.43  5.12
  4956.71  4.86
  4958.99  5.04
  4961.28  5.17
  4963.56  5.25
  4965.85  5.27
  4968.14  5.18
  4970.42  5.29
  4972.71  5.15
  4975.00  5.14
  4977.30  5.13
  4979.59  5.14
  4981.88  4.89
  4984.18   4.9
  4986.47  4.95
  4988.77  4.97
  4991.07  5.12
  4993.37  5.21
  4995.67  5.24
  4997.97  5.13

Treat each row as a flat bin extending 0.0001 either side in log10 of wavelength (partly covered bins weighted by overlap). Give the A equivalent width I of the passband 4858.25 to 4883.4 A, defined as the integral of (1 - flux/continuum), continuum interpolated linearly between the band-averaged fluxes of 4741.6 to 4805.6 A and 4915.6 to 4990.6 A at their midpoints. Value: 2.2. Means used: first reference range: 5.34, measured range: 4.74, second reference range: 5.09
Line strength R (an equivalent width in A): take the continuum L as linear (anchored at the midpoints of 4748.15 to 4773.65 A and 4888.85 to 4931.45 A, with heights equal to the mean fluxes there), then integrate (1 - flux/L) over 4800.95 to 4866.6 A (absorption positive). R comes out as 1.1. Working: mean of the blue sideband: 5.33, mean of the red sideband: 5.11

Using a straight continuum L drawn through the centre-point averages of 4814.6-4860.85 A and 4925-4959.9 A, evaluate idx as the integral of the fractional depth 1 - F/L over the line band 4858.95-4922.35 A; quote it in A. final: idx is 2.30 A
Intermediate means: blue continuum 5.19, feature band 4.96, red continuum 5.11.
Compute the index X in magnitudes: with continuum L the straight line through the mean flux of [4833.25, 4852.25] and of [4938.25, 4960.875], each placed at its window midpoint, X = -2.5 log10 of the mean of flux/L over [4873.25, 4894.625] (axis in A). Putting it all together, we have 0.03 mag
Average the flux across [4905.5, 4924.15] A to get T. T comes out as 4.98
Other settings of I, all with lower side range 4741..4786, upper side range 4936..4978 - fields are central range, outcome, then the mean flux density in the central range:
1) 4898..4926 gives 0.6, 5.07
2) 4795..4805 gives -0.2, 5.41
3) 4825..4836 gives -0.1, 5.34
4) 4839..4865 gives 1.8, 4.89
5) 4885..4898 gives 0.3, 5.1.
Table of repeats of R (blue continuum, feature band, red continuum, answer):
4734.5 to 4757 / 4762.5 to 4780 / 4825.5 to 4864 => 0.3 A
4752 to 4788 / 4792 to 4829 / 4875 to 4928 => -1.0 A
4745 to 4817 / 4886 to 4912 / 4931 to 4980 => 0.3 A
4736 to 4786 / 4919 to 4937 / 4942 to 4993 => 0.6 A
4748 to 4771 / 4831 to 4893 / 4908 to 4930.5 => 2.0 A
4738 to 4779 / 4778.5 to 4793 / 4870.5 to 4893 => 0.2 A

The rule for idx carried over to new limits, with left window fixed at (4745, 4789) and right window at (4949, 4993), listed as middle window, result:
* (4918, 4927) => 0.4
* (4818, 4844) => -0.2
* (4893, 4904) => -0.4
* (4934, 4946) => 0.4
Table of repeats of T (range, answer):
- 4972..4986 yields 5.05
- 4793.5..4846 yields 5.34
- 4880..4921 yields 5.1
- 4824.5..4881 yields 5.02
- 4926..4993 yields 5.11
